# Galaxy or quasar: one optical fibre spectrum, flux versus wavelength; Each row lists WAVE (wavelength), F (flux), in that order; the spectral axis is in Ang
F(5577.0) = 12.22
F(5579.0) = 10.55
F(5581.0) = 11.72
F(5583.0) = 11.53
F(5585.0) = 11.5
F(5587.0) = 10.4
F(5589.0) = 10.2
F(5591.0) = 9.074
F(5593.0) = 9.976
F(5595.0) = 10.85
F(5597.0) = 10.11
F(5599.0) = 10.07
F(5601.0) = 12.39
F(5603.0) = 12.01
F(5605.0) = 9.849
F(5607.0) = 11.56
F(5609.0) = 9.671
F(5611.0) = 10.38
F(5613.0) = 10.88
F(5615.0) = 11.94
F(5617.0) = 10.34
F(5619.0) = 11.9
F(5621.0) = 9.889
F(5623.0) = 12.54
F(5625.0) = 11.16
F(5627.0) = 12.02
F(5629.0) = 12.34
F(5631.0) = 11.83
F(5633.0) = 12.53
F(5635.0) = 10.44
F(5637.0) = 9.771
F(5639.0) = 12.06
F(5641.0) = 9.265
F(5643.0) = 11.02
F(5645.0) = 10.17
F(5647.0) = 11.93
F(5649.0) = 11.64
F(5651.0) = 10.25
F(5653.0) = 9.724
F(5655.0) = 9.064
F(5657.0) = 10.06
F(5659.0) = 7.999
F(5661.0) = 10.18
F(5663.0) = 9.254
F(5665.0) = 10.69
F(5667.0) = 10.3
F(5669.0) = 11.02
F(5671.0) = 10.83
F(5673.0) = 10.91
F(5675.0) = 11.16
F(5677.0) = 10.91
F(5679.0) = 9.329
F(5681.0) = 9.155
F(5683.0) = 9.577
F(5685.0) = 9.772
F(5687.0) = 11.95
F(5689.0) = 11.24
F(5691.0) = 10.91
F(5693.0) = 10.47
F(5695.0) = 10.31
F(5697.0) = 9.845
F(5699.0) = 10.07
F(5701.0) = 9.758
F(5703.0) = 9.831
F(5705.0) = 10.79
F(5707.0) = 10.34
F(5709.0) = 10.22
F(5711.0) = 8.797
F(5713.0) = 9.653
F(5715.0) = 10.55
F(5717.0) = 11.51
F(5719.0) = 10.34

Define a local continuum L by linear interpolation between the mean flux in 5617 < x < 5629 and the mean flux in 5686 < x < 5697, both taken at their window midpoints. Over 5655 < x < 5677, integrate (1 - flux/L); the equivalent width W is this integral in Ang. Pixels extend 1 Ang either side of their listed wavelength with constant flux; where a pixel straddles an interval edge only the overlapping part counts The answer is 1.7 Ang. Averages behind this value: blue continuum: 11.5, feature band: 10.2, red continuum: 10.9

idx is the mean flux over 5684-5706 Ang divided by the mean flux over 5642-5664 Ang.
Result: 1.03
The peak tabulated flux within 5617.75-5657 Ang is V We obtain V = 12.54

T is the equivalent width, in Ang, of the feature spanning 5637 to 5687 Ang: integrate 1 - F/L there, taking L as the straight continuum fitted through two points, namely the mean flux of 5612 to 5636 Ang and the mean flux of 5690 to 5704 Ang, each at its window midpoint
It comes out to 2.4 Ang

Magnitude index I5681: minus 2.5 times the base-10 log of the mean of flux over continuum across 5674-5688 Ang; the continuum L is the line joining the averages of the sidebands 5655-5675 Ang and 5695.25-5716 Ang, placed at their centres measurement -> -0.02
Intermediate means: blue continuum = 10.1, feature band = 10.3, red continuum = 10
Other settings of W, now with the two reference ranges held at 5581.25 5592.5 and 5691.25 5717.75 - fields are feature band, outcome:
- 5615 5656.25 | -2.3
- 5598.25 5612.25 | -0.4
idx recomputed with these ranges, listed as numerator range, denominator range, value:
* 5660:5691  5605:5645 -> 0.94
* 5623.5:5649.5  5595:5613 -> 1.05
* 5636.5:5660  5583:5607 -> 0.96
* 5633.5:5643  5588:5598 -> 1.05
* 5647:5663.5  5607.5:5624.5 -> 0.90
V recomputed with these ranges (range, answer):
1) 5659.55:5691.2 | 11.95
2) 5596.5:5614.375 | 12.39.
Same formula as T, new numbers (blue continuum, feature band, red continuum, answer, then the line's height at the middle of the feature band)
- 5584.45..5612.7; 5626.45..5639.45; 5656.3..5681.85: -1.5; 10.4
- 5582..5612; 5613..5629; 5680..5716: -1.4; 10.5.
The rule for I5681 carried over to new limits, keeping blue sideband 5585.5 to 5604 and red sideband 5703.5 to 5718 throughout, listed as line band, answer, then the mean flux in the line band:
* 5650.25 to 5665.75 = 0.08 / 9.63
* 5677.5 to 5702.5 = 0.01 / 10.2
